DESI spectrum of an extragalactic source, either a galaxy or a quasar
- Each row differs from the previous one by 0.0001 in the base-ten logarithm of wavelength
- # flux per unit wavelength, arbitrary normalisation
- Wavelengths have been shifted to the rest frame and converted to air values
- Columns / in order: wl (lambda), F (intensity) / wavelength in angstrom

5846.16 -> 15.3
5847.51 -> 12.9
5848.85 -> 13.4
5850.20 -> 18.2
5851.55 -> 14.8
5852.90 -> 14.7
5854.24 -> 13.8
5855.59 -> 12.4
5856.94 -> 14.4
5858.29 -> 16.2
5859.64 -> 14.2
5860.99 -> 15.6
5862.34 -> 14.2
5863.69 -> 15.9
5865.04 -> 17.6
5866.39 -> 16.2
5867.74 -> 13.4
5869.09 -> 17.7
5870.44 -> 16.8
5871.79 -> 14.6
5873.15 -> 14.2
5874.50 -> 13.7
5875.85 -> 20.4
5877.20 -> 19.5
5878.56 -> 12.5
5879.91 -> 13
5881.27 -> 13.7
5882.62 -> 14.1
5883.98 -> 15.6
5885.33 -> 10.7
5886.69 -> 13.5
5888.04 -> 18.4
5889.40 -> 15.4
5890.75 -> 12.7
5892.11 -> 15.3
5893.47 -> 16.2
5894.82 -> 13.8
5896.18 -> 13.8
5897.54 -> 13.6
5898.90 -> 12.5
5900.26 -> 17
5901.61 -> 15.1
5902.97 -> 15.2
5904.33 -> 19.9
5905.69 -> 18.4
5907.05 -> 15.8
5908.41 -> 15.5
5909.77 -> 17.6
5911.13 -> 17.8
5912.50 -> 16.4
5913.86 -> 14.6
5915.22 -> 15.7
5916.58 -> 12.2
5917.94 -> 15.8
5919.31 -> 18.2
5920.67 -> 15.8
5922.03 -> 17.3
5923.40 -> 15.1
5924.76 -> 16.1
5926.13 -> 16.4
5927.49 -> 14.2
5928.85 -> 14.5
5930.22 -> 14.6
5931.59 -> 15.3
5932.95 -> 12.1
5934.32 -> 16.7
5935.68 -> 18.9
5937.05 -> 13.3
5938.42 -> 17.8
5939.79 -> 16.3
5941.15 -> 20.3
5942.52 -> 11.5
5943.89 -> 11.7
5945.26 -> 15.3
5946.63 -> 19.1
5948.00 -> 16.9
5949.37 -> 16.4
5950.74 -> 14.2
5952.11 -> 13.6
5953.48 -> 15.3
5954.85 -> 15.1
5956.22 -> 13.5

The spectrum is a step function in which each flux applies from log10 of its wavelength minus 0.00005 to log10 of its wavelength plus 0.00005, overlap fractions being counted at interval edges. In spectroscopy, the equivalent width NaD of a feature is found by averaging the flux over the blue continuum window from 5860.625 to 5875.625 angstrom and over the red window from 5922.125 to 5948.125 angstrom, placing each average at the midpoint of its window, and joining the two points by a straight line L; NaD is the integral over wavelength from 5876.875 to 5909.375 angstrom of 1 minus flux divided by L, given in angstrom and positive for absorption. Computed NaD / 1.2 angstrom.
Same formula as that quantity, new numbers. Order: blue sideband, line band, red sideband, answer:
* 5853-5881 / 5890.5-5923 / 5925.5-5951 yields -0.56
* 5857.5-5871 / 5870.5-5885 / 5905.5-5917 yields 0.67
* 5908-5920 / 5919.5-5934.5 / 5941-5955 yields 0.35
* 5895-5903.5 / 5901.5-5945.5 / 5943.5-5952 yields -2.32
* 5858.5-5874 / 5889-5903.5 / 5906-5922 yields 1.16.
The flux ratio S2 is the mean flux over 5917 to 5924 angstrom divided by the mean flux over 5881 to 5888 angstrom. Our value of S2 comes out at 1.17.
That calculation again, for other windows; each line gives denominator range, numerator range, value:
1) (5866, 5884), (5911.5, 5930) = 1.01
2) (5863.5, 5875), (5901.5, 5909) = 1.08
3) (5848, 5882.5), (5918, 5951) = 1.04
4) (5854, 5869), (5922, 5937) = 1.02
